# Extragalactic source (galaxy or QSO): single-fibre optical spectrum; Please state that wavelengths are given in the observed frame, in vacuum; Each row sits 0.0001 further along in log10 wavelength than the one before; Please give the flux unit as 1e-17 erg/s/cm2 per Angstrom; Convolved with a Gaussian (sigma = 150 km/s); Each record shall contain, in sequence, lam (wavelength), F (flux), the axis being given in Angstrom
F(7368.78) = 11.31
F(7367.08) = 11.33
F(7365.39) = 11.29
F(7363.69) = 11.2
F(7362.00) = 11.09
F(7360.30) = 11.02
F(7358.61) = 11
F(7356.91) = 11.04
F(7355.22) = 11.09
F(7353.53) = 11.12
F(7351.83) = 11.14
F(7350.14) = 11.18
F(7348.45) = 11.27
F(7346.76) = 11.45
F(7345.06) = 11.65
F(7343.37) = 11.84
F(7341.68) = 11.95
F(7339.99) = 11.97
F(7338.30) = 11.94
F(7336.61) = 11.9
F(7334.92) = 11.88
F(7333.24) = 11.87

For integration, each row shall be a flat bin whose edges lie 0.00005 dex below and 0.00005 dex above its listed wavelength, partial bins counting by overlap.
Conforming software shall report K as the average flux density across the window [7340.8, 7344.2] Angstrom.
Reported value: 11.9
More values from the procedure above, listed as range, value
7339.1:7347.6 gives 11.8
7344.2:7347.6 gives 11.5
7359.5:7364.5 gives 11.1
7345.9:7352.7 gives 11.2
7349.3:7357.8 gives 11.1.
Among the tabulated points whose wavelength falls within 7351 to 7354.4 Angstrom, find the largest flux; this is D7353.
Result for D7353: 11.14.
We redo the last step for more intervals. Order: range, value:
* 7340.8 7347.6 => 11.95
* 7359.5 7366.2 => 11.29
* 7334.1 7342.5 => 11.97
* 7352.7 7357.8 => 11.12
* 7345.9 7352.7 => 11.45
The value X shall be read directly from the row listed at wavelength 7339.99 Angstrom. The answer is 11.97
